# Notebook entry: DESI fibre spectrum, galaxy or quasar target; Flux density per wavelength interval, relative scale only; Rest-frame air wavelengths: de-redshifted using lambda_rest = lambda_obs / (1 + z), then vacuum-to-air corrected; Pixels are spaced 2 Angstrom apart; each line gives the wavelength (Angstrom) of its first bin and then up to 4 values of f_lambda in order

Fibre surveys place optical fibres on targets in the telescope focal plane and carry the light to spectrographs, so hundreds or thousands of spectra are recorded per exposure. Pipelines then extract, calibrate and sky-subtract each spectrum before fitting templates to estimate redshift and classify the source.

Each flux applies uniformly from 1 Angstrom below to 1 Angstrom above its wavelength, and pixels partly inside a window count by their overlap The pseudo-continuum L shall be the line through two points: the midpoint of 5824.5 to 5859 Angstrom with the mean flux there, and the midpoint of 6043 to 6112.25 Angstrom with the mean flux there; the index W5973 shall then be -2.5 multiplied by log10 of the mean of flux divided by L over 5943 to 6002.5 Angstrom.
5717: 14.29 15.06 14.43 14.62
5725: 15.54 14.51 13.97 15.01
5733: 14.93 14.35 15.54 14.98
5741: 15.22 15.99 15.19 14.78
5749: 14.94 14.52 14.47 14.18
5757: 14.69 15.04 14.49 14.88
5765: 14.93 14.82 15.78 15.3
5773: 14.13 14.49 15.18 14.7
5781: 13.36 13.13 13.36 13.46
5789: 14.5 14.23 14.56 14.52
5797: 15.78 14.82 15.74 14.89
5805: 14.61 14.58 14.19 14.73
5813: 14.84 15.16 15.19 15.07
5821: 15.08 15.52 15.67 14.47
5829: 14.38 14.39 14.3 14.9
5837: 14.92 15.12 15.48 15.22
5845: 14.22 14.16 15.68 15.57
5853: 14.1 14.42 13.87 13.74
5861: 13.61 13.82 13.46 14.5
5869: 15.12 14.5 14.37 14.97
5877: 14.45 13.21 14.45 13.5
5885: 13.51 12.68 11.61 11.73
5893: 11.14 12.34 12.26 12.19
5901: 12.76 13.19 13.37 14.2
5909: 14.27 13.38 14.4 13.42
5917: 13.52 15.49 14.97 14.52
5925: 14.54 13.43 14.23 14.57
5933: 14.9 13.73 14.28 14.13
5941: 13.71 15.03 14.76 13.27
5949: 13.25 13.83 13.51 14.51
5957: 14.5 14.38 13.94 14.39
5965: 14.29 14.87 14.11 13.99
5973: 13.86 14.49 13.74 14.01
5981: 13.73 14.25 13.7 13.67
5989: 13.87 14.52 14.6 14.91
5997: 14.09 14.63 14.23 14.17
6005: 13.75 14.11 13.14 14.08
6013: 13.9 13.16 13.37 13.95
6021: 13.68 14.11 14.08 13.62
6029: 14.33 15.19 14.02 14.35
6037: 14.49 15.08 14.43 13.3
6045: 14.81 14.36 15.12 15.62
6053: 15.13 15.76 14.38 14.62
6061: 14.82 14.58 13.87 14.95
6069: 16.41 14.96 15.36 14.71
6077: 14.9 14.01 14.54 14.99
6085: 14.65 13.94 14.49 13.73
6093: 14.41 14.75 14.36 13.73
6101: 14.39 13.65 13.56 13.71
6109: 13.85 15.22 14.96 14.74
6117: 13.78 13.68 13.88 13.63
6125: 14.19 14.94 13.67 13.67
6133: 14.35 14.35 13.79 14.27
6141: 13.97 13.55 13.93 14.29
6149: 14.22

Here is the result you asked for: 0.04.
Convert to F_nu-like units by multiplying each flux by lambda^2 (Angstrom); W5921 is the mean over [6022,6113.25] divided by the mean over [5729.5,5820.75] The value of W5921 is 1.09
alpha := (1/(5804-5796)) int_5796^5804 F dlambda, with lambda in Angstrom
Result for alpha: 15.3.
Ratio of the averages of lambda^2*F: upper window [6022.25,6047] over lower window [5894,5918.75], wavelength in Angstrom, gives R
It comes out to 1.12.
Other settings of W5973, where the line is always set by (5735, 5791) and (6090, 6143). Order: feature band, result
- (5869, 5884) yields 0.016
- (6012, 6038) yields 0.018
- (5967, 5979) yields 0.017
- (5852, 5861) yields 0.040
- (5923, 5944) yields 0.010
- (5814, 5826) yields -0.052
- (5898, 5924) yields 0.047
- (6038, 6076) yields -0.049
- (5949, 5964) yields 0.020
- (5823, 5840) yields -0.019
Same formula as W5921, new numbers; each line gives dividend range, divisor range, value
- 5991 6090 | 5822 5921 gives 1.09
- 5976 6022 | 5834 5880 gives 1.01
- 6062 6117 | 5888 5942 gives 1.13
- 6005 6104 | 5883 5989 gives 1.09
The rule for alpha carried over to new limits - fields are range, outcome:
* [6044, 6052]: 15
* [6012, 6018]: 13.5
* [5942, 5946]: 14.9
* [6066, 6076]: 15.3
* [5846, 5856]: 14.8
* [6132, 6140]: 14.2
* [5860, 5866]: 13.6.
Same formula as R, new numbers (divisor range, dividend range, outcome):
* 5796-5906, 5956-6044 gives 1.05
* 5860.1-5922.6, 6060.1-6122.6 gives 1.14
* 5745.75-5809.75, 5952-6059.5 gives 1.05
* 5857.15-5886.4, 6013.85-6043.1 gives 1.06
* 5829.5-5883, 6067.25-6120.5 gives 1.08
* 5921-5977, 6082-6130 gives 1.05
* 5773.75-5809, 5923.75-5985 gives 1.03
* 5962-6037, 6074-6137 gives 1.05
